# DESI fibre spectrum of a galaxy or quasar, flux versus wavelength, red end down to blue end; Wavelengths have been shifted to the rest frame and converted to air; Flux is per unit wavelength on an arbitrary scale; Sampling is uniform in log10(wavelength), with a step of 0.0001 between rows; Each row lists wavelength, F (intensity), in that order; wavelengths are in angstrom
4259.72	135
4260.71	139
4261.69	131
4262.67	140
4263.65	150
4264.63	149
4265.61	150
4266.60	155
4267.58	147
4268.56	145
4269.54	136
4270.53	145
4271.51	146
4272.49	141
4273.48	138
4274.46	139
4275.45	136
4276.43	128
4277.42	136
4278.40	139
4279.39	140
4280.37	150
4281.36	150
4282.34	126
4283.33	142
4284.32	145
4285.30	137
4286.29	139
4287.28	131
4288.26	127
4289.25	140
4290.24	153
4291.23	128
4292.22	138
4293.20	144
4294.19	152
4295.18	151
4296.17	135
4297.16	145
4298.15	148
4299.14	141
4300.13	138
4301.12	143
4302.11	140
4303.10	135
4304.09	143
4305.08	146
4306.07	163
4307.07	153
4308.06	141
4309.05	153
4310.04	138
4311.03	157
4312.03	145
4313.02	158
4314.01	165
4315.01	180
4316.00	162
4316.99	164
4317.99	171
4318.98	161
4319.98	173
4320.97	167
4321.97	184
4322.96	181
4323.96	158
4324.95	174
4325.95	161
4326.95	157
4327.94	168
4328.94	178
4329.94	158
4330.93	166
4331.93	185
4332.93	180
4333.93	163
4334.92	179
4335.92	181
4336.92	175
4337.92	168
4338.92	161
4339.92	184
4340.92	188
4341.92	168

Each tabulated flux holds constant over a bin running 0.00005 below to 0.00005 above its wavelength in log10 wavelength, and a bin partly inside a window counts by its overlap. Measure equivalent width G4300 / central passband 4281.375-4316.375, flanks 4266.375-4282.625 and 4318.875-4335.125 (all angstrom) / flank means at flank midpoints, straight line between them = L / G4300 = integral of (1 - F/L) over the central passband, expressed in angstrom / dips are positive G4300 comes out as 2.14 angstrom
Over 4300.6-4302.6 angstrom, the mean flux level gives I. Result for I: 142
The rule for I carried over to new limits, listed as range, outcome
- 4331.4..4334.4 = 176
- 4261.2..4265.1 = 143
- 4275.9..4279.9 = 136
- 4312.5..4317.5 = 166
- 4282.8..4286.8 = 140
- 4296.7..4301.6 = 143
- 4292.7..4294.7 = 148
